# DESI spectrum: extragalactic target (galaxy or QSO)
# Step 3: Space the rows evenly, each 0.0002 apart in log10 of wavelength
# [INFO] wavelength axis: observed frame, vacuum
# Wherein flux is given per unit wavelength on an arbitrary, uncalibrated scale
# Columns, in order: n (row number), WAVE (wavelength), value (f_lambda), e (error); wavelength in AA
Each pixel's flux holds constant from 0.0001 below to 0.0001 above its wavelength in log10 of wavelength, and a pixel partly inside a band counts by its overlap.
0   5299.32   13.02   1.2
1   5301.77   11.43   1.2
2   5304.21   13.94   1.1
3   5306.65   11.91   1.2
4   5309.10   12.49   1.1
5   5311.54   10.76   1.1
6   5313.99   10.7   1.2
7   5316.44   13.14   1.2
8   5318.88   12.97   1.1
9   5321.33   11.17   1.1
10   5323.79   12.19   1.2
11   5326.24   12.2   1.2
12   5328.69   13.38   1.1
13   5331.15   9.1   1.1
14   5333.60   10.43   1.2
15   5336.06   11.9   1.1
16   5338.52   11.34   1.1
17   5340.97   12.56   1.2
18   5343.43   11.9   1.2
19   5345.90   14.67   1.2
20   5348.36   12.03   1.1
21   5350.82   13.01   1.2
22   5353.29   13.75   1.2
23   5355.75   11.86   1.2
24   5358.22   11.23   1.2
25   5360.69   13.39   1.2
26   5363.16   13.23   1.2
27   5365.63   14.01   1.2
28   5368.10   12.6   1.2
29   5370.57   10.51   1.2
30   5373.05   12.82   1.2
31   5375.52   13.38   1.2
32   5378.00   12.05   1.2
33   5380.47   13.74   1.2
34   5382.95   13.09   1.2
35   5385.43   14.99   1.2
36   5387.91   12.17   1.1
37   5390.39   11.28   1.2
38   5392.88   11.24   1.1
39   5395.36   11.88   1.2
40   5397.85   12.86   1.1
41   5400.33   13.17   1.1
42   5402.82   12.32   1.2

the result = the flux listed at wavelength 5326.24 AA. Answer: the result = 12.2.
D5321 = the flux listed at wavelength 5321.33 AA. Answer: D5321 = 11.17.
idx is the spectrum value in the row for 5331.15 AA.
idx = 9.1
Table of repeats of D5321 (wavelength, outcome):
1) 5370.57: 10.51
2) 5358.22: 11.23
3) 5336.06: 11.9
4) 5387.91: 12.17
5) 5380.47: 13.74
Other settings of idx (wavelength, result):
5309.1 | 12.49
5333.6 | 10.43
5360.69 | 13.39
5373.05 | 12.82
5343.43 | 11.9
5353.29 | 13.75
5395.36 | 11.88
